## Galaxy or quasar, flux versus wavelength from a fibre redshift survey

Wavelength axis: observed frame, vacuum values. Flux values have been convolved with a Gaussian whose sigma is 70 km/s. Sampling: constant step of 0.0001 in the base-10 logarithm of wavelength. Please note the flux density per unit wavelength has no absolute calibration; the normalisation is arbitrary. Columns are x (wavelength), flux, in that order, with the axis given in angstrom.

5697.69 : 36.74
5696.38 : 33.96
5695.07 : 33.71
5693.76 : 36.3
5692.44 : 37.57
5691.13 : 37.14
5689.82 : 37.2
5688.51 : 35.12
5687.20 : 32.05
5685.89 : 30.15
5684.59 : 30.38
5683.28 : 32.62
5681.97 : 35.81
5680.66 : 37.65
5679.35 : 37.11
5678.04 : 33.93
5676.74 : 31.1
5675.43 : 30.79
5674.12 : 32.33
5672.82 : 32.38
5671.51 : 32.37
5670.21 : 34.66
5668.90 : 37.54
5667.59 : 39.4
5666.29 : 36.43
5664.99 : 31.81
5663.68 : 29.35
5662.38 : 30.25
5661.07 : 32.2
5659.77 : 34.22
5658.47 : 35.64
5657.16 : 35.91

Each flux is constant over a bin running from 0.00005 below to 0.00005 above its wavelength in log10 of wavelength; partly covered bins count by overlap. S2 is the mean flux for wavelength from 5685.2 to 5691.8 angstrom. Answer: 34.4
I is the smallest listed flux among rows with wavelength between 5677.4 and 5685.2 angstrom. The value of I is 30.38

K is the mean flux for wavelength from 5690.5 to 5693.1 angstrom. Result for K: 37.3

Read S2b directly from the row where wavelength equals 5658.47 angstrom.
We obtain 35.64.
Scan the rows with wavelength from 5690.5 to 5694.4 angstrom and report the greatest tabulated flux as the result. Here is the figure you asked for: 37.57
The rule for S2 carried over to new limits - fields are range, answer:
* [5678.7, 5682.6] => 36.8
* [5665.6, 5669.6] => 37.7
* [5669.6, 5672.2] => 33.5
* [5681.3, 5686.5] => 32.3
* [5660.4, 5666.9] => 32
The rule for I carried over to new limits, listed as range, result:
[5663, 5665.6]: 29.35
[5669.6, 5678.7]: 30.79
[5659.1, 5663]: 30.25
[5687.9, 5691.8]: 35.12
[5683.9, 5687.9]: 30.15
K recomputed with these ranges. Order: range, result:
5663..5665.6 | 30.5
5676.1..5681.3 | 35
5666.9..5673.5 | 35.3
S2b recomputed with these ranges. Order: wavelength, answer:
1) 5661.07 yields 32.2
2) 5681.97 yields 35.81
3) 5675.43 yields 30.79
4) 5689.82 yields 37.2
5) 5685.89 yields 30.15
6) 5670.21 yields 34.66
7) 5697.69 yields 36.74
